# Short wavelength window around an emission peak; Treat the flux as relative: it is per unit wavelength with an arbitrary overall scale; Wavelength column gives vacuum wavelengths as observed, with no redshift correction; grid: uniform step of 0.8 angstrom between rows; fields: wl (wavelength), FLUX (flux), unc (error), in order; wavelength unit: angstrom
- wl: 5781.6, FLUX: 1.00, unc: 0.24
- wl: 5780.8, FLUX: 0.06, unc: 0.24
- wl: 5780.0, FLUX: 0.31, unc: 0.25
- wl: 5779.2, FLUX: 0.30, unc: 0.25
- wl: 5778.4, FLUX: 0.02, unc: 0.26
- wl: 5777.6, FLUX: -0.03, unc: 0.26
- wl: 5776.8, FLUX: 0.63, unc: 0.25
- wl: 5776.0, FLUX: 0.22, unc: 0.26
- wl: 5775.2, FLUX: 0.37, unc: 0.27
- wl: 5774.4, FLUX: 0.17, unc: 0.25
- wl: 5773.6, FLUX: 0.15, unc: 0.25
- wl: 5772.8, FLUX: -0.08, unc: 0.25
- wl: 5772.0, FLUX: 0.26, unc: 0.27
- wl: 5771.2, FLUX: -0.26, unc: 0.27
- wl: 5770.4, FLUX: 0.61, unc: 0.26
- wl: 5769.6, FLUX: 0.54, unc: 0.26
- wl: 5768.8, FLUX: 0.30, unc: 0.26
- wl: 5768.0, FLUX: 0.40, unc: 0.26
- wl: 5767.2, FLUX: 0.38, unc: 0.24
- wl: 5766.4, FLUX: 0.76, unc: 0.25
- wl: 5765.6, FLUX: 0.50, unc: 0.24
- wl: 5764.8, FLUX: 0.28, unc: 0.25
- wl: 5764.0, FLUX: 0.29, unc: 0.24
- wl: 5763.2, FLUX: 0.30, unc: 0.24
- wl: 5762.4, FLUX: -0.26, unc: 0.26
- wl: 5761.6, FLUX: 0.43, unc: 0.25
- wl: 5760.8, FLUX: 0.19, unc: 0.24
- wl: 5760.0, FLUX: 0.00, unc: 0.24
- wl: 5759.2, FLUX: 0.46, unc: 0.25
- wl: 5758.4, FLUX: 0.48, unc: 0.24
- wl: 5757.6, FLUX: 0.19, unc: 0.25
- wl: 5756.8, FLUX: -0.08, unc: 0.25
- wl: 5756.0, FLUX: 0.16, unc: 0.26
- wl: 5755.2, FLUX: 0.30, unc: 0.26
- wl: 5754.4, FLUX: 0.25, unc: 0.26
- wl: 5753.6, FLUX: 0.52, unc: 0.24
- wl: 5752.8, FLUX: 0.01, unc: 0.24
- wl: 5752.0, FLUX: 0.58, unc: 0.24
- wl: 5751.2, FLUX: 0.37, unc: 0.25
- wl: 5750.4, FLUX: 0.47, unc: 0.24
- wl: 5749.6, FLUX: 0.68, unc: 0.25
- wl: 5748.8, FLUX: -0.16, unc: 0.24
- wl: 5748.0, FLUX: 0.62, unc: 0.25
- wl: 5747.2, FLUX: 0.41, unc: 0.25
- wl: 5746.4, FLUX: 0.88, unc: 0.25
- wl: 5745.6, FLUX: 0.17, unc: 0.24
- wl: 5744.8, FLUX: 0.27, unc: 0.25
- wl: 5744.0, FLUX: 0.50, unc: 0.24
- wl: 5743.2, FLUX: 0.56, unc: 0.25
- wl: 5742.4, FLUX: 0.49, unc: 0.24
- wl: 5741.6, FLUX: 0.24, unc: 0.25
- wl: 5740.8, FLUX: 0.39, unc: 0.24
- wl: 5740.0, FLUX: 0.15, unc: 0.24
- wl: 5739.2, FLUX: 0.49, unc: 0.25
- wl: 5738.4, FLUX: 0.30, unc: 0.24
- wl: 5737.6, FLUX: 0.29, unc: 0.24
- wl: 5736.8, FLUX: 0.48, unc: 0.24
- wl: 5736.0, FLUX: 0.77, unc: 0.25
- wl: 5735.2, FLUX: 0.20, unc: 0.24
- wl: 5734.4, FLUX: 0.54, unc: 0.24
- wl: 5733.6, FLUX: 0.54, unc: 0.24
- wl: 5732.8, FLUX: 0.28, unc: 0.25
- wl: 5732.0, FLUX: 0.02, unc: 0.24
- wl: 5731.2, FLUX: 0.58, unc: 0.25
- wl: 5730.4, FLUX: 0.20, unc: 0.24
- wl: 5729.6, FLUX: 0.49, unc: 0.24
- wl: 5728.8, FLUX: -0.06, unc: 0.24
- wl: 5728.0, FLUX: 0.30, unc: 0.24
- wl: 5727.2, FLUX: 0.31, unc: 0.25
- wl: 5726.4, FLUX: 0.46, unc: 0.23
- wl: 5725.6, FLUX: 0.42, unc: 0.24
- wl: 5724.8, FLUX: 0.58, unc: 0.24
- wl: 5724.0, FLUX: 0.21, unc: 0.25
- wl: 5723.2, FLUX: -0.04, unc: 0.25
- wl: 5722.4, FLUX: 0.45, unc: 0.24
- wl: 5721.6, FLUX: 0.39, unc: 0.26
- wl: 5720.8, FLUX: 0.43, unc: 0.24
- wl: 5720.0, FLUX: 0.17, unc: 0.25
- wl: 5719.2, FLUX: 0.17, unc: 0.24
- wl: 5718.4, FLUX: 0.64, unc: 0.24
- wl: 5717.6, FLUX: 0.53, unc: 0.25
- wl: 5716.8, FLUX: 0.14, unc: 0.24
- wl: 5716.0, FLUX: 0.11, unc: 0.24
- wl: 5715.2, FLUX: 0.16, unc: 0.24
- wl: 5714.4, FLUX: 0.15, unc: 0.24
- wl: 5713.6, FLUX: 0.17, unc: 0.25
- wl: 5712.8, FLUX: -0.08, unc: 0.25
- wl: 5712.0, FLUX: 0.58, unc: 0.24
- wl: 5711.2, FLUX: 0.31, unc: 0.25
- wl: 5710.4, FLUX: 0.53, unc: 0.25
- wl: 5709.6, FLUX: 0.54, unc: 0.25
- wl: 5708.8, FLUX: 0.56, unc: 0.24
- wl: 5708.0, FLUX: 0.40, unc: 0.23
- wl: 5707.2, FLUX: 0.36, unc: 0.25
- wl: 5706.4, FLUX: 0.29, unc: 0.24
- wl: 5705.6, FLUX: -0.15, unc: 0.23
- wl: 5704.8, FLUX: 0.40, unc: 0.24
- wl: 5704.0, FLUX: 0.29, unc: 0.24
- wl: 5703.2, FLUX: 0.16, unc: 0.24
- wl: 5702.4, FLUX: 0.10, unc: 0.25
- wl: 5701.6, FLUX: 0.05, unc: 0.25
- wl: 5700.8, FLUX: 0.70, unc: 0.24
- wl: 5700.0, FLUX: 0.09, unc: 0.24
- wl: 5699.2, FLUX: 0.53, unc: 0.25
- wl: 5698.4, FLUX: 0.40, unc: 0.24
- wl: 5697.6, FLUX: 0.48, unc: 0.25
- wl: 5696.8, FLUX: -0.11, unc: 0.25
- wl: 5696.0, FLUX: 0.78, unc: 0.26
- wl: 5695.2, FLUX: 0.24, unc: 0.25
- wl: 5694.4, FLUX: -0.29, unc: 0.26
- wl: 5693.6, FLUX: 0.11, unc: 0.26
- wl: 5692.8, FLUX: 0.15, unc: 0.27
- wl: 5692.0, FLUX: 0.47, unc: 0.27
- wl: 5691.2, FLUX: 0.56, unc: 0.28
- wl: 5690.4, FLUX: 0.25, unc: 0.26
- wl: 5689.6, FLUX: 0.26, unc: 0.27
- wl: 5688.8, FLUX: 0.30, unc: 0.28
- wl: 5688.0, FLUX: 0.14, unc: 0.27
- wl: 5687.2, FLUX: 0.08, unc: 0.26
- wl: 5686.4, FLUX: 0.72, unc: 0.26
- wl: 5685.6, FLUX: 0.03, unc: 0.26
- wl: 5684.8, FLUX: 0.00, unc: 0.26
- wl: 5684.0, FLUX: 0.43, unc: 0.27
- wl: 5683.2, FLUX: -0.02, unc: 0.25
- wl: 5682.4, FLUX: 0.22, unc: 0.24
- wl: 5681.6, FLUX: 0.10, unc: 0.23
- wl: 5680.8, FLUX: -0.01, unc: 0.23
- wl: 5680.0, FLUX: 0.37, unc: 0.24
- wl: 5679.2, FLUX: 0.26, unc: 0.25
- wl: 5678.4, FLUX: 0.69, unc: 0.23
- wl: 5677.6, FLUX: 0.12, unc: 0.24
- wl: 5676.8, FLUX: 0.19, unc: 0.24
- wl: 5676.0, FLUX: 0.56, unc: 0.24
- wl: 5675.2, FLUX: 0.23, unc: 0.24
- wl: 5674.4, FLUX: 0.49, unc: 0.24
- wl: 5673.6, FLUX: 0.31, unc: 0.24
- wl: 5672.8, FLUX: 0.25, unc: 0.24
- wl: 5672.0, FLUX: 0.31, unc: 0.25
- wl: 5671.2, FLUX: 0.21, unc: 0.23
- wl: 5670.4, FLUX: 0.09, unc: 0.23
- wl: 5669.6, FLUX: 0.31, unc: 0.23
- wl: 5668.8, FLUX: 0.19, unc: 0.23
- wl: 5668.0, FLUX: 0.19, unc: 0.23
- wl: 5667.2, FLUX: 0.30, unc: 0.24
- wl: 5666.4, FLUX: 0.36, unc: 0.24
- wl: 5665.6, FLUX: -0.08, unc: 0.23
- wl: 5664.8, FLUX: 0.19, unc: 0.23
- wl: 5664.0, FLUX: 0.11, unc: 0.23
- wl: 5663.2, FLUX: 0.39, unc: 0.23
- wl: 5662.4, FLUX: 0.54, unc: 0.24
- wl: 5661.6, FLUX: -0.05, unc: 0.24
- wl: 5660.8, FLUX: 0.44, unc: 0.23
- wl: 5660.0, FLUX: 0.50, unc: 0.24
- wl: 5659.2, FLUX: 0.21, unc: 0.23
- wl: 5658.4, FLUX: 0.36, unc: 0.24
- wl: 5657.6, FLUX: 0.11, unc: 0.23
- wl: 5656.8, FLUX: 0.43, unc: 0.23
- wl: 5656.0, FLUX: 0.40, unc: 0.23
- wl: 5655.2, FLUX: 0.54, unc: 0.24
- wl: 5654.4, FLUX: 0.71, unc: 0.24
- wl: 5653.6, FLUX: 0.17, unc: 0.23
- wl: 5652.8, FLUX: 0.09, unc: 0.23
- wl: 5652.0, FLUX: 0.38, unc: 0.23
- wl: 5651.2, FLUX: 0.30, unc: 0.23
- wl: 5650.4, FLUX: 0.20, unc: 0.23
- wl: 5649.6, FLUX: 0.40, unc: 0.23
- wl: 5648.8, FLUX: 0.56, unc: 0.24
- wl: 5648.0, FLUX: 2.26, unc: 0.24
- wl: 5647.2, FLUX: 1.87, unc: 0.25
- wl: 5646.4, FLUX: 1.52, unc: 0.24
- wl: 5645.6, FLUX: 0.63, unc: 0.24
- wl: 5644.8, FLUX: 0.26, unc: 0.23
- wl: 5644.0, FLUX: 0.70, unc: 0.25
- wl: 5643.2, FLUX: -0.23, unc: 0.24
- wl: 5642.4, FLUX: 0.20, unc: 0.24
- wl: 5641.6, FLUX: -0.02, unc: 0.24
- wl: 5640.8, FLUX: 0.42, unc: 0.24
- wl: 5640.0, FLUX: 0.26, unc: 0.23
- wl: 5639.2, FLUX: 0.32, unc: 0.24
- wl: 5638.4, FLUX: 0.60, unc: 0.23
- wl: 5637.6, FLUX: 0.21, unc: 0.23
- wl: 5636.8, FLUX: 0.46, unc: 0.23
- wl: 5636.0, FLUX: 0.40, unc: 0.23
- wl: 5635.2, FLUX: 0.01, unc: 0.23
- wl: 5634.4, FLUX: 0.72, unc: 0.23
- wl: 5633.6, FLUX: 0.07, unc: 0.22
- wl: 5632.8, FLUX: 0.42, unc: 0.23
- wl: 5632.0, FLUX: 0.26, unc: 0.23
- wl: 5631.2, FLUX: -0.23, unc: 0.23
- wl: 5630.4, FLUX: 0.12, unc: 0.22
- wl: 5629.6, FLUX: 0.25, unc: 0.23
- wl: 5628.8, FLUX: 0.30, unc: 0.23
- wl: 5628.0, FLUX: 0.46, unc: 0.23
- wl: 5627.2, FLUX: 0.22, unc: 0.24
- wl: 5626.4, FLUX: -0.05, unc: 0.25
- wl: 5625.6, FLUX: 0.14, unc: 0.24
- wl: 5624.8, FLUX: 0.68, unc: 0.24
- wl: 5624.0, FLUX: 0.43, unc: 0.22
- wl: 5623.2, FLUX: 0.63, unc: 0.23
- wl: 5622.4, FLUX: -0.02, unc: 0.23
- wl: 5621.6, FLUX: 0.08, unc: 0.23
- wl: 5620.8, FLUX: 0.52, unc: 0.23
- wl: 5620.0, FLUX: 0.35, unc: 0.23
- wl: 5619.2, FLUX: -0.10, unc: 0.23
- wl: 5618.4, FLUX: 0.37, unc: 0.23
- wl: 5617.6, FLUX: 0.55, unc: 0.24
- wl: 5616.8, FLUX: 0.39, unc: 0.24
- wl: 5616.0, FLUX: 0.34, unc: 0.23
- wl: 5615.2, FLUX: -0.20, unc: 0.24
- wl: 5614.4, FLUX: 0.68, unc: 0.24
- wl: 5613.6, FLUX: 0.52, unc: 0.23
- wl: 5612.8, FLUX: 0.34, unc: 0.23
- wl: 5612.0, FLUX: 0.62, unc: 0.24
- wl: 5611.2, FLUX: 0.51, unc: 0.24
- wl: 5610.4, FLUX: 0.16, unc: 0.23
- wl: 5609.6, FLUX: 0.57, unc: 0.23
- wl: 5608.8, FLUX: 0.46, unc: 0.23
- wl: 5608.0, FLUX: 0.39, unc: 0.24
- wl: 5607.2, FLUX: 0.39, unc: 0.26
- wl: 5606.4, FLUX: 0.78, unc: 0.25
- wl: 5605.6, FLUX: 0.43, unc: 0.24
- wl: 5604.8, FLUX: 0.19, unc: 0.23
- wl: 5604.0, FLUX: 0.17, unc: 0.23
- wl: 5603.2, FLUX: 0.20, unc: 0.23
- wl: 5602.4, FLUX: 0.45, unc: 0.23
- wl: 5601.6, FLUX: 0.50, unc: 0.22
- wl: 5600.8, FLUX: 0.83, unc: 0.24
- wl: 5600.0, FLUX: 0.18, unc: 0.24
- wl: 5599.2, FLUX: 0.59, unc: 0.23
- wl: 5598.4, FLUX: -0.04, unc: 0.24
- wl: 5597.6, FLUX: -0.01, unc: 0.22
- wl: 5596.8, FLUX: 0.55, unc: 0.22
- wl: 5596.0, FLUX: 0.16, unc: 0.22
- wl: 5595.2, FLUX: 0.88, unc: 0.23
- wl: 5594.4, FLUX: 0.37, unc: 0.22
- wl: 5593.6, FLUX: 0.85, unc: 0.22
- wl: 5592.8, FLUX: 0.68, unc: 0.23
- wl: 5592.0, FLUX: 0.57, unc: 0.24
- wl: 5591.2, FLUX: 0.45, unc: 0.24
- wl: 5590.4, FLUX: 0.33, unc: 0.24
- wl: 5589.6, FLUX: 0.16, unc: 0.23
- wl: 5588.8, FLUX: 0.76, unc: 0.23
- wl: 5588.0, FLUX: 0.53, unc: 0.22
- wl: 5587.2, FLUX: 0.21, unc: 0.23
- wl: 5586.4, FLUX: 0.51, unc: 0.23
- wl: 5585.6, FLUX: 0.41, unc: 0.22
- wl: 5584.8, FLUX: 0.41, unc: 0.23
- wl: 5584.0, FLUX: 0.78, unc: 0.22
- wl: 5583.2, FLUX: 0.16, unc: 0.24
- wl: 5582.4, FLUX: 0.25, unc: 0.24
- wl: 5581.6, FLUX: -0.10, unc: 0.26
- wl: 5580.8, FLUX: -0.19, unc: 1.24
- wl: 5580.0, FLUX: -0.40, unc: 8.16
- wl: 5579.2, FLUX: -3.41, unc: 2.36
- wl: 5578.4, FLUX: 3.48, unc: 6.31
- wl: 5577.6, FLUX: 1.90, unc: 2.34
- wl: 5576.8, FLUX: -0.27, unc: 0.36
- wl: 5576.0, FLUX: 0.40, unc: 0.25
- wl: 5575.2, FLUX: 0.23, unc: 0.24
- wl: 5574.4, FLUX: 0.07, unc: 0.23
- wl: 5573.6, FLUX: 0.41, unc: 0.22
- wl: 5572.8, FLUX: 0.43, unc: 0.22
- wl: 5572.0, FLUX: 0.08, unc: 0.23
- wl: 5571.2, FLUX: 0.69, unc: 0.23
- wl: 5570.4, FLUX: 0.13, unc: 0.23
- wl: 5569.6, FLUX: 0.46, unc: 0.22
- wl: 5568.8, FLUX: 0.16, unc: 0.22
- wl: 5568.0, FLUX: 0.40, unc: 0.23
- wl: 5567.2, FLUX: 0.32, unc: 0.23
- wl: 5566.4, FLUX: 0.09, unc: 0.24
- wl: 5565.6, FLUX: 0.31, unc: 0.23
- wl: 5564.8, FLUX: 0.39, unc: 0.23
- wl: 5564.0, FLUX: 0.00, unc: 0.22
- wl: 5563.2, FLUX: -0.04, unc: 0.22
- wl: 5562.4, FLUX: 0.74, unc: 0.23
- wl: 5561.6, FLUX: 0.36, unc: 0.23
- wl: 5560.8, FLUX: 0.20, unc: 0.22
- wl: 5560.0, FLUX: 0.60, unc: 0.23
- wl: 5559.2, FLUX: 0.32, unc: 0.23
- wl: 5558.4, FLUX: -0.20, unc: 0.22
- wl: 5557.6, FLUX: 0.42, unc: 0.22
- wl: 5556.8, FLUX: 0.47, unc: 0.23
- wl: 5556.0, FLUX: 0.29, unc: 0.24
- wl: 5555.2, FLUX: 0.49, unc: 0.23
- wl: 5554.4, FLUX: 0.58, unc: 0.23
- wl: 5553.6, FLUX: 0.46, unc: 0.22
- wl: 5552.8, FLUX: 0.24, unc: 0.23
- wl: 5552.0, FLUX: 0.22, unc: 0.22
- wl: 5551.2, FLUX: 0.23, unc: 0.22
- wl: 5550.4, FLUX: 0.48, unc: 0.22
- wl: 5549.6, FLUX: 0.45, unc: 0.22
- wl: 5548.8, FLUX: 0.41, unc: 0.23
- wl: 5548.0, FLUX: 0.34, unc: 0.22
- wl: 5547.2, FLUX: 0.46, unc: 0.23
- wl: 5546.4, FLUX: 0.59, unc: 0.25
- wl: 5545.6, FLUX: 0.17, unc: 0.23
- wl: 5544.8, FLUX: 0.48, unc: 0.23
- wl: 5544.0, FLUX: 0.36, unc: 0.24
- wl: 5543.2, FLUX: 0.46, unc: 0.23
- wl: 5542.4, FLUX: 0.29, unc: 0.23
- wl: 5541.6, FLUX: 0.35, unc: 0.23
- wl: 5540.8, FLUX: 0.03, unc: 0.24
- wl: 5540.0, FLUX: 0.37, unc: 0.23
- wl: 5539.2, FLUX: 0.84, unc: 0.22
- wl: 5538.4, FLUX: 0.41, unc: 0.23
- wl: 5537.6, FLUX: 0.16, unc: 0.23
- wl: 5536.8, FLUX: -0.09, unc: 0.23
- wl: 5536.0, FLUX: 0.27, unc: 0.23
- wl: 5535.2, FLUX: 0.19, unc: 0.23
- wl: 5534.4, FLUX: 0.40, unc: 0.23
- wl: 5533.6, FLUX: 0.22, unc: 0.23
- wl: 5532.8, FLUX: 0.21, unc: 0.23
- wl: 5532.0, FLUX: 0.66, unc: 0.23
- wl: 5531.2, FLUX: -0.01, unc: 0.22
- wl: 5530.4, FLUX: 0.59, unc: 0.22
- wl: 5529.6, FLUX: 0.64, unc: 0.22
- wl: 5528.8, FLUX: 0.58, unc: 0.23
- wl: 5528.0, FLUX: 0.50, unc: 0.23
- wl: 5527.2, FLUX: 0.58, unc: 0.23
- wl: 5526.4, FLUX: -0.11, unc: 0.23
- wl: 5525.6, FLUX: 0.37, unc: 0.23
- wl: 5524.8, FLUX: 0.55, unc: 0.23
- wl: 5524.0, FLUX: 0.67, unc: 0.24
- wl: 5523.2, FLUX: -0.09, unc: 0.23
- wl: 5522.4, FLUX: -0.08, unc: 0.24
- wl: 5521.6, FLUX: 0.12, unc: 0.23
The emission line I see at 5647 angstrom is [O III] 5007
